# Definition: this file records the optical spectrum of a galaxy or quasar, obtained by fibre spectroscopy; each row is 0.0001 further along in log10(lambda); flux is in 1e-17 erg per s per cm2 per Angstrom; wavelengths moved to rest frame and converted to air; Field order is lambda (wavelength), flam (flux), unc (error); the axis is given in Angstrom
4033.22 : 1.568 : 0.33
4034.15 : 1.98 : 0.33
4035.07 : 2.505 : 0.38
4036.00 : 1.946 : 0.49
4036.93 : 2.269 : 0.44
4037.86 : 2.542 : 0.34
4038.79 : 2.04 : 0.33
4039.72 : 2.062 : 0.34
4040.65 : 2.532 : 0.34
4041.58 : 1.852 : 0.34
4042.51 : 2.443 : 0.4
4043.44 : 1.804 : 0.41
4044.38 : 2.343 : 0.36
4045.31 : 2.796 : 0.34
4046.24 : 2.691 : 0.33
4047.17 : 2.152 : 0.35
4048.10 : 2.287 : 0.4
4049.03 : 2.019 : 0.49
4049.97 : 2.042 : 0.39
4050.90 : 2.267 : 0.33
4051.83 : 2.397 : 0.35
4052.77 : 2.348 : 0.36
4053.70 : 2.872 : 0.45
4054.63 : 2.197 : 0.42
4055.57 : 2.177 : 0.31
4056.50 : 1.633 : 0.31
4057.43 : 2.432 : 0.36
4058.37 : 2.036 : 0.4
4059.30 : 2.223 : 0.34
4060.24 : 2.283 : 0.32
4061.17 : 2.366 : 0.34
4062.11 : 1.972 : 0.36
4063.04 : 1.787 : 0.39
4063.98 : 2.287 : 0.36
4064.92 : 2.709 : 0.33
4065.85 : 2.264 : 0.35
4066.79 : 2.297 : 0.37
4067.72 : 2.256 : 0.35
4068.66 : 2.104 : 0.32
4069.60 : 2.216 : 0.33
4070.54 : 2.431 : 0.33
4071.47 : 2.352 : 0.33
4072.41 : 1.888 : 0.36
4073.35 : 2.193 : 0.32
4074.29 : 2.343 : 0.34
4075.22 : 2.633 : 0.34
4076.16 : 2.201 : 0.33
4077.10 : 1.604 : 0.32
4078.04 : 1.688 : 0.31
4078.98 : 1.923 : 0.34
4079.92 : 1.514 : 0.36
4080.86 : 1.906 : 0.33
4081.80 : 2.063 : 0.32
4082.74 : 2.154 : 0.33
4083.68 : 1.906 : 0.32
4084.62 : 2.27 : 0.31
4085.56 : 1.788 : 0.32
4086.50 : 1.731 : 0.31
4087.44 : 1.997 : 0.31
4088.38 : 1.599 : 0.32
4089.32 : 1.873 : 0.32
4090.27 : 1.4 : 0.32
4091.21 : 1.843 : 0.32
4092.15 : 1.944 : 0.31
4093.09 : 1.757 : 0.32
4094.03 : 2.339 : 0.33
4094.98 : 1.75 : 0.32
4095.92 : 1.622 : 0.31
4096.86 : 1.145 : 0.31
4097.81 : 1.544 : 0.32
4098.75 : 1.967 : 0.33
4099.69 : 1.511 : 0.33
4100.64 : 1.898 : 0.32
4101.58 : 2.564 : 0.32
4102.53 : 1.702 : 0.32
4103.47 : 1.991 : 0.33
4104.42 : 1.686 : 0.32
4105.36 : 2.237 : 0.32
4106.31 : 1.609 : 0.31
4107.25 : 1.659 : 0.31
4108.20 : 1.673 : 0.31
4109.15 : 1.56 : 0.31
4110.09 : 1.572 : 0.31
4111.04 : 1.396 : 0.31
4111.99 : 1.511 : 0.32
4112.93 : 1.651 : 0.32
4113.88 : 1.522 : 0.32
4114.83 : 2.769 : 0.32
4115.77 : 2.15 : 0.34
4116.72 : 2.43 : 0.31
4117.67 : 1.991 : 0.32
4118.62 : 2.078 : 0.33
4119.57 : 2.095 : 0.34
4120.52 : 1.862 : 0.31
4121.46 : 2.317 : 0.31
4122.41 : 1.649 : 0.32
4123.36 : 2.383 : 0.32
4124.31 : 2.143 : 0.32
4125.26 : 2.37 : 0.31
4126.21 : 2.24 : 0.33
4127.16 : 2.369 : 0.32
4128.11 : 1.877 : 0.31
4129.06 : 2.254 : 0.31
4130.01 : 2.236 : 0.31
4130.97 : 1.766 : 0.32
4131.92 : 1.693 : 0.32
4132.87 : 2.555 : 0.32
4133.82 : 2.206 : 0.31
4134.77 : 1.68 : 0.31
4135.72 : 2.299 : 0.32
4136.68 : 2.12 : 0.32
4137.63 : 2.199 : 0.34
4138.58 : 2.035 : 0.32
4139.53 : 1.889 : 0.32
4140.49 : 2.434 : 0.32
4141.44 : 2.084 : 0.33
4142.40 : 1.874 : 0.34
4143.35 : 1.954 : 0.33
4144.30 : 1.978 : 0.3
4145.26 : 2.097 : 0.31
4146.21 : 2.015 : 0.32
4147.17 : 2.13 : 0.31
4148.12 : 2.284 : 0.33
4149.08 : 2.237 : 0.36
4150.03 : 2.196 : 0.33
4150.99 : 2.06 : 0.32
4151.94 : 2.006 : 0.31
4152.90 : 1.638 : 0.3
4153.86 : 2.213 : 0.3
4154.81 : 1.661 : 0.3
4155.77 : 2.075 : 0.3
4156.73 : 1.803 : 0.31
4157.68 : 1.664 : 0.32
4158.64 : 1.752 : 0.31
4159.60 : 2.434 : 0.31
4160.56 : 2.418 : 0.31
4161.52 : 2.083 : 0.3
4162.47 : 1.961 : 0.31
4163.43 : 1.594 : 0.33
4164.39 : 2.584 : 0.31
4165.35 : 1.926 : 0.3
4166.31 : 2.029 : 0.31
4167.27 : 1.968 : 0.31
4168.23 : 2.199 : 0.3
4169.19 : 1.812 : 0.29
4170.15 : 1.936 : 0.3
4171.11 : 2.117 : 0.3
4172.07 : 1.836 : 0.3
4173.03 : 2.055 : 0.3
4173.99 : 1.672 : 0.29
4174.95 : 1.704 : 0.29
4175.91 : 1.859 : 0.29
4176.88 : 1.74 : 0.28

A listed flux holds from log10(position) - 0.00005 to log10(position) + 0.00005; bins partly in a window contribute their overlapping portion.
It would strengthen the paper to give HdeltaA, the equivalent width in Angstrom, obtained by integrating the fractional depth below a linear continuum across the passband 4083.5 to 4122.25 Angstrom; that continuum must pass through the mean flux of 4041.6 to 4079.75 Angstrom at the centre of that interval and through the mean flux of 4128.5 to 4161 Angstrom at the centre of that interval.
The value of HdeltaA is 5.2 Angstrom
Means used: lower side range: 2.21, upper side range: 2.06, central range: 1.85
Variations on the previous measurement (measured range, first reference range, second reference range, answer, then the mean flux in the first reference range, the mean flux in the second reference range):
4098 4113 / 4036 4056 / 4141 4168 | 2.7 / 2.28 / 2.03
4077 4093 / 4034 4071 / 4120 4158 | 2.5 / 2.25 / 2.07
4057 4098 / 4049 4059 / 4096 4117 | 0.5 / 2.23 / 1.8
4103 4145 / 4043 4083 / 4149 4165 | 1.5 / 2.19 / 2.02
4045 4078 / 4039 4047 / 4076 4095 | -2.0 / 2.3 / 1.87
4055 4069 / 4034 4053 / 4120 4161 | 0.2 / 2.26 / 2.07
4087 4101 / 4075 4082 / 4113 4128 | 1.8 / 1.91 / 2.14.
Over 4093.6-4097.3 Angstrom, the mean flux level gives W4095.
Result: 1.71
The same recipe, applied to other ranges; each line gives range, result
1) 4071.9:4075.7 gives 2.27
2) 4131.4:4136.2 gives 2.09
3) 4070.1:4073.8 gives 2.22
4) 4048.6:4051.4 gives 2.11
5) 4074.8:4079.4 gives 2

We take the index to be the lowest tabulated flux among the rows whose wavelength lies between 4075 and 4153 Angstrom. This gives 1.145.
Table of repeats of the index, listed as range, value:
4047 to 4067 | 1.633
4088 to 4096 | 1.4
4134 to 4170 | 1.594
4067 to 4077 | 1.888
